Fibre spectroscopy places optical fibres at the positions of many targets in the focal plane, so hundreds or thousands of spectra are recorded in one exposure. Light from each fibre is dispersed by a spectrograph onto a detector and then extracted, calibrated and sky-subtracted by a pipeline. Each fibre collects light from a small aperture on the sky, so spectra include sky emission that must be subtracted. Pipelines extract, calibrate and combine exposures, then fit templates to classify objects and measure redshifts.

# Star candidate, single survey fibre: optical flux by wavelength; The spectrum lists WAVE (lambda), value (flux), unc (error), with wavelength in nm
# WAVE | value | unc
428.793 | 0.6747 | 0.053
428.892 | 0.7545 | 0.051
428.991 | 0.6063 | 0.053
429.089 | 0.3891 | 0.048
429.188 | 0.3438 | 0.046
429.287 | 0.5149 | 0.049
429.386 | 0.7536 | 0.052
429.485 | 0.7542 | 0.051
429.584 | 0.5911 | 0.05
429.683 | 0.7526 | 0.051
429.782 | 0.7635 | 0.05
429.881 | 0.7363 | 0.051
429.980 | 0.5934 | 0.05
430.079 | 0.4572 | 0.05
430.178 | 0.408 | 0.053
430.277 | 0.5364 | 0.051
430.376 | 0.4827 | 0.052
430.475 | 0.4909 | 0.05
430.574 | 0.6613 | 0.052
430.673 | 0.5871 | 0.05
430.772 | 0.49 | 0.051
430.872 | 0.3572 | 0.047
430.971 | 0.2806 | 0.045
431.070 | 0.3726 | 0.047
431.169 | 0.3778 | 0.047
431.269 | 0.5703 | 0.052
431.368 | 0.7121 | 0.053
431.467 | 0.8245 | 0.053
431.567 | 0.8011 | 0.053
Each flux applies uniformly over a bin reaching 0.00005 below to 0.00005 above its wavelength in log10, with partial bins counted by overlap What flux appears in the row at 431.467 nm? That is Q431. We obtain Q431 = 0.8245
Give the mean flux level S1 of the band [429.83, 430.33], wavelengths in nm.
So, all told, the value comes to 0.547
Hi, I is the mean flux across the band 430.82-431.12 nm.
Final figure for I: 0.338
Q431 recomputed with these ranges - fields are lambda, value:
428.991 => 0.6063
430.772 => 0.49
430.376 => 0.4827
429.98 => 0.5934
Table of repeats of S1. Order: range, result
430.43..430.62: 0.577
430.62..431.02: 0.431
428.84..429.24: 0.524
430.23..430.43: 0.509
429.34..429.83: 0.722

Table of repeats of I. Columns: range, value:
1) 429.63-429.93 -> 0.749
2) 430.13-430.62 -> 0.516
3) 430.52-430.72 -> 0.623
